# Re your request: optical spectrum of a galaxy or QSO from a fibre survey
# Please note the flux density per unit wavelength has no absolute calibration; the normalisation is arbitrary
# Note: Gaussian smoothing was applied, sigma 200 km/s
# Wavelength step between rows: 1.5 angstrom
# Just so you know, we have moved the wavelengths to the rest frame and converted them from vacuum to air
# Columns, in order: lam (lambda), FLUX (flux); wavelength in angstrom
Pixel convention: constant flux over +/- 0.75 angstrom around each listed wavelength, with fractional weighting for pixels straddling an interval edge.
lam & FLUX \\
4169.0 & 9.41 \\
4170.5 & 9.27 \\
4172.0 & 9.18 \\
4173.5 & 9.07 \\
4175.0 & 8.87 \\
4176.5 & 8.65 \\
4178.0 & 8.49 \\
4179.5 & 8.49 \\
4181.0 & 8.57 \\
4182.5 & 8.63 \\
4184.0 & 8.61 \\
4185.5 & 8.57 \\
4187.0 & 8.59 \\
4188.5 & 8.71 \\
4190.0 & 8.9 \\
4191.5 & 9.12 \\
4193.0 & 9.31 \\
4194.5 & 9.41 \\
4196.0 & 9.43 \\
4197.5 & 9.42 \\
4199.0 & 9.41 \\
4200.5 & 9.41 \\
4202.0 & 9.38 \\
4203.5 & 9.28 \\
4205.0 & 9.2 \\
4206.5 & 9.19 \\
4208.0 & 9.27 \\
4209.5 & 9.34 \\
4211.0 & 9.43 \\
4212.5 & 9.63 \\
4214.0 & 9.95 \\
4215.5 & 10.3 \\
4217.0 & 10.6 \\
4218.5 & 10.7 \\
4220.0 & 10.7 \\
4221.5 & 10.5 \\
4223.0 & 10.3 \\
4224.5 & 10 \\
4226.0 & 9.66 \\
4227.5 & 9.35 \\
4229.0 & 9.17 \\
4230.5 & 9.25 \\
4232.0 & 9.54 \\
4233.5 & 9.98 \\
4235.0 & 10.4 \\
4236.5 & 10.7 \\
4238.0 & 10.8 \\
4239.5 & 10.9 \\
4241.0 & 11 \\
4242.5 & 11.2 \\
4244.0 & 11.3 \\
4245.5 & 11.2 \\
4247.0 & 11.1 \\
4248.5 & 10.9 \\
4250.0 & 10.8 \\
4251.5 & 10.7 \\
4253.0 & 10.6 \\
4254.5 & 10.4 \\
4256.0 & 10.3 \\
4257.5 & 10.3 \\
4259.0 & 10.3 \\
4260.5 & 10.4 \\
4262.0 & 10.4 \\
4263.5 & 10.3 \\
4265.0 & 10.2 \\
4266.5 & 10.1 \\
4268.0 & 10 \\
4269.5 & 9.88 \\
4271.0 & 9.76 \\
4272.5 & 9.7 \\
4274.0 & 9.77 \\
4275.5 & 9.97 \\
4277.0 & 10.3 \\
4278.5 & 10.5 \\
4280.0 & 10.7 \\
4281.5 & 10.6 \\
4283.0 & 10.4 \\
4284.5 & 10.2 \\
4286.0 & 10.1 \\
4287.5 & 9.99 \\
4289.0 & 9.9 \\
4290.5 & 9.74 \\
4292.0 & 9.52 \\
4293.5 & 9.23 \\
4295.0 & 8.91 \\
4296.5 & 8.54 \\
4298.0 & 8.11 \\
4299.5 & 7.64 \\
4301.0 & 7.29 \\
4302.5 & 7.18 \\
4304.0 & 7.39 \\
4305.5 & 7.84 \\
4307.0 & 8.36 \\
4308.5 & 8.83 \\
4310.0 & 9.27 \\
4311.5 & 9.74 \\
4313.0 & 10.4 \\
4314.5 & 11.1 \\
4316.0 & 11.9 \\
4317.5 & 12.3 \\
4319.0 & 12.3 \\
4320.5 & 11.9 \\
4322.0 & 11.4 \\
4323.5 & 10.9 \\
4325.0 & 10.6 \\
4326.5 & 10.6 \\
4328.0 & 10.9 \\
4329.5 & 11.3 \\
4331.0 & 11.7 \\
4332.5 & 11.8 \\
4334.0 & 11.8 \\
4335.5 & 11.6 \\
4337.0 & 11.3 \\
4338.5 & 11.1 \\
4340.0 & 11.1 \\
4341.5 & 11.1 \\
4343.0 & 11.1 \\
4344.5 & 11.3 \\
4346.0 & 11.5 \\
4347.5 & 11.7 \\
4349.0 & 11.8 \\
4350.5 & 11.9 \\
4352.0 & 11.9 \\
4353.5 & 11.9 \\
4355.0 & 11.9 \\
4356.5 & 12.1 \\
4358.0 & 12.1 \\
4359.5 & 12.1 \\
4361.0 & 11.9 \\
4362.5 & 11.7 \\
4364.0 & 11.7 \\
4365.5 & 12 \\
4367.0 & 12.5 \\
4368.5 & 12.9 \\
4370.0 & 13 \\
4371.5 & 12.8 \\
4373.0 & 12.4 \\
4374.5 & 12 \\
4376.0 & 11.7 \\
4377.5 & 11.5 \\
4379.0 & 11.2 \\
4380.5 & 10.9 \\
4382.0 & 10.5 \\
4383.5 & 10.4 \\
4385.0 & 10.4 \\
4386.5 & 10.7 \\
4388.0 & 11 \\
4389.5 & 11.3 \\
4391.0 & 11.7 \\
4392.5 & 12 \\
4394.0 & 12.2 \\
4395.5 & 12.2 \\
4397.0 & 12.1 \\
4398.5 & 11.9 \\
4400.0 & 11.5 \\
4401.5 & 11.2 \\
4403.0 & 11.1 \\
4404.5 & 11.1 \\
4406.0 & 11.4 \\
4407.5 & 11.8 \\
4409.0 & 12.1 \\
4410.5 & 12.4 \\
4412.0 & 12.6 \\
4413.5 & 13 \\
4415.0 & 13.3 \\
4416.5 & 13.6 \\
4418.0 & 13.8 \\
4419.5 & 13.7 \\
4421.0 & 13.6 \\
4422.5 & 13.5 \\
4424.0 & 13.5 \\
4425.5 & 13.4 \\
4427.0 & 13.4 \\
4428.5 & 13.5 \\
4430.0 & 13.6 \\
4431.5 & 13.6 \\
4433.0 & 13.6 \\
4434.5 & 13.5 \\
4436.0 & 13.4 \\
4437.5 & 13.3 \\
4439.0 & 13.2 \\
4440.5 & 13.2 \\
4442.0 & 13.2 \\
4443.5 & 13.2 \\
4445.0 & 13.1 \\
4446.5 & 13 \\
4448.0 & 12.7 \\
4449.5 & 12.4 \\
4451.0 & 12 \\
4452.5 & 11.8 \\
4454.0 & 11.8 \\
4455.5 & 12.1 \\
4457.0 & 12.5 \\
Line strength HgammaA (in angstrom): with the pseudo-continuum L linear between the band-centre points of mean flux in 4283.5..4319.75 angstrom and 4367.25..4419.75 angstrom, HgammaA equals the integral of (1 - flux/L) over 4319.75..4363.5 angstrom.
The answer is -4.2 angstrom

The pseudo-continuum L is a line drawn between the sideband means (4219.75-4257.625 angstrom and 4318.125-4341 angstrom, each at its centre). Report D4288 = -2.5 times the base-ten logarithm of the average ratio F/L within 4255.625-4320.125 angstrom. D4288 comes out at 0.12 mag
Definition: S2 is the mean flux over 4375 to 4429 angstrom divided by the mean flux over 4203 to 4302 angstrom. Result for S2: 1.2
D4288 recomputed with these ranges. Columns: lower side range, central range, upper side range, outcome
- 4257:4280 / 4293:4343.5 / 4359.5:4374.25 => 0.11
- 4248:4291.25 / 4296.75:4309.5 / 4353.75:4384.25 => 0.34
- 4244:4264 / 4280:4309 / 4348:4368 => 0.23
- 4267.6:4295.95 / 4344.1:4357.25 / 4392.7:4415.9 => -0.07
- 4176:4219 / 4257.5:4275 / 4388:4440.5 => 0.03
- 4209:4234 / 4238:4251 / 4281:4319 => -0.13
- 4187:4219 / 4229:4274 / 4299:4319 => -0.11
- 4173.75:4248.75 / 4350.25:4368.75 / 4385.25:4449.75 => -0.02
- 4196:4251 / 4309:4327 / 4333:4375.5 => 0.04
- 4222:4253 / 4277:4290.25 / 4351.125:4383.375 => 0.07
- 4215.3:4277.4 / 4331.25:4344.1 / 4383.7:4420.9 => -0.01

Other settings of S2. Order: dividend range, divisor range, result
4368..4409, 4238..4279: 1.11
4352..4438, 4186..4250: 1.24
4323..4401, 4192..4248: 1.16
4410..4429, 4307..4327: 1.24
